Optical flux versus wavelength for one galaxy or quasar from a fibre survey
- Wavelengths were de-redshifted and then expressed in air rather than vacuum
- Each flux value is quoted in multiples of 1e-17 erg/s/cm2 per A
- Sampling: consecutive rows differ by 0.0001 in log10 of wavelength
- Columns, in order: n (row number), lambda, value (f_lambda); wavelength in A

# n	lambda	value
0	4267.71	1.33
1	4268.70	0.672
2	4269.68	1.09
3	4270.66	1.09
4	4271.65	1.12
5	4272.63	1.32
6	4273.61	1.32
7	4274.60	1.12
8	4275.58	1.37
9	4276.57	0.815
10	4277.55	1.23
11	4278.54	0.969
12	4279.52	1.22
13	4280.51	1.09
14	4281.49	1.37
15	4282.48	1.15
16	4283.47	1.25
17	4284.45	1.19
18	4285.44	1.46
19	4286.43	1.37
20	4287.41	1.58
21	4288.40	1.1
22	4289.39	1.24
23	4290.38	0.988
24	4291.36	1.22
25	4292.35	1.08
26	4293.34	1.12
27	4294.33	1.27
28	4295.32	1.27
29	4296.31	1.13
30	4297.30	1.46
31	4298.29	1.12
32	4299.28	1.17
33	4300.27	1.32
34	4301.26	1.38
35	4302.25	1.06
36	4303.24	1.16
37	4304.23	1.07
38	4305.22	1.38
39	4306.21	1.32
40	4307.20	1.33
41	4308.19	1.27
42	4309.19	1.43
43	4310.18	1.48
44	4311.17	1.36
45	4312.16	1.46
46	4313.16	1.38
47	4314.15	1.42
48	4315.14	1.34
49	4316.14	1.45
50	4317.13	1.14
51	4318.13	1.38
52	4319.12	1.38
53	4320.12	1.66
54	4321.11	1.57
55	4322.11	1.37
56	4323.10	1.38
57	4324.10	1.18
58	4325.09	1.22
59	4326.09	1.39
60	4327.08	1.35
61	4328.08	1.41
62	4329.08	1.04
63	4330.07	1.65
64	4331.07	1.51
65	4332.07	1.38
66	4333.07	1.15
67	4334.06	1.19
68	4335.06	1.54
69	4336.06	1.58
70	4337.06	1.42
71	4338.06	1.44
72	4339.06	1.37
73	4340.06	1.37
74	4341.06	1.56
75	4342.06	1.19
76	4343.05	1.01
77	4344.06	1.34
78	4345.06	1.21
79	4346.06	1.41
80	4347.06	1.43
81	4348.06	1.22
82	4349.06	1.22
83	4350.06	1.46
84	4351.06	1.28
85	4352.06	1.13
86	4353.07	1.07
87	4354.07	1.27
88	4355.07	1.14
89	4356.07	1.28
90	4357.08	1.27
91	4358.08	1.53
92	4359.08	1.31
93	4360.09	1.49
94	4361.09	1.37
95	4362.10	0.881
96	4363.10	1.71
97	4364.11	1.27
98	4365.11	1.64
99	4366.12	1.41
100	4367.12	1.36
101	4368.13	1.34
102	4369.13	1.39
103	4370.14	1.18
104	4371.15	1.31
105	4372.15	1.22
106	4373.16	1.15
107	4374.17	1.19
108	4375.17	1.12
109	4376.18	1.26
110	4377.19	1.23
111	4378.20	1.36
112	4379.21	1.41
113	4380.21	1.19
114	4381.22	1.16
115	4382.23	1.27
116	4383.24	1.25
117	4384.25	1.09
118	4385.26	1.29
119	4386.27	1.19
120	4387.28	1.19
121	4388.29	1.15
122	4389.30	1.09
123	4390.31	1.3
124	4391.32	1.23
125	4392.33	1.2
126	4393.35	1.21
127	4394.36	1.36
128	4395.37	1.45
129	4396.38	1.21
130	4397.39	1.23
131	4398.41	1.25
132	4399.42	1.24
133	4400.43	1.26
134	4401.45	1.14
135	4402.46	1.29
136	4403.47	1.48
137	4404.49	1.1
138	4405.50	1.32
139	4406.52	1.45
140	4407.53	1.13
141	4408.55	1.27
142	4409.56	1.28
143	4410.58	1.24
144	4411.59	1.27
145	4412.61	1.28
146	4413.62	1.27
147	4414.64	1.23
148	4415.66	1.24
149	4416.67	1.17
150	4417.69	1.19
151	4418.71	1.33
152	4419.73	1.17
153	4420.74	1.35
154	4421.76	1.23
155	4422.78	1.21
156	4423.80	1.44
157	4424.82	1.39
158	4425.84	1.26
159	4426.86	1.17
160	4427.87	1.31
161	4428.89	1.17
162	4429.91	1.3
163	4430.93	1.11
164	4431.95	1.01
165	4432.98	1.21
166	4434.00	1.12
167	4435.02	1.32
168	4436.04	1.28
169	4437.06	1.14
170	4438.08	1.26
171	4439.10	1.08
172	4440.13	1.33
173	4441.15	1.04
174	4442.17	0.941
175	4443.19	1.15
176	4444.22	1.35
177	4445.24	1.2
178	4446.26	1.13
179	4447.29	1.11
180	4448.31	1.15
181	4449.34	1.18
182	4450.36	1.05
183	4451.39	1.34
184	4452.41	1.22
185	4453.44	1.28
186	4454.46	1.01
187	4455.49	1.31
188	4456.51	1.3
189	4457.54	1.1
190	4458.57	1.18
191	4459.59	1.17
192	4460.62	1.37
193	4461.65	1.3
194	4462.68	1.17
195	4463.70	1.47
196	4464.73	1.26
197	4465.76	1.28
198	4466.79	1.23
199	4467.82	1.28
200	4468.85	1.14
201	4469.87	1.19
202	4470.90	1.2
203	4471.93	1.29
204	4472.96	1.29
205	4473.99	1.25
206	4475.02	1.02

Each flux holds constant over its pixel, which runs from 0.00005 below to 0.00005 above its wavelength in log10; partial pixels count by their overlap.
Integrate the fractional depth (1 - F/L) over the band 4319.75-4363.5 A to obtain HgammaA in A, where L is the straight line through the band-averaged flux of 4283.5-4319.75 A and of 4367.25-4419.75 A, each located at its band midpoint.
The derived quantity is -2.3 A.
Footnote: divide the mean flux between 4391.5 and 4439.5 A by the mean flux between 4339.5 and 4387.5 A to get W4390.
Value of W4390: 0.97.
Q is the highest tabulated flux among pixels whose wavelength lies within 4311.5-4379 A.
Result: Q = 1.71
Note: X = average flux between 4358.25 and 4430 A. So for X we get 1.27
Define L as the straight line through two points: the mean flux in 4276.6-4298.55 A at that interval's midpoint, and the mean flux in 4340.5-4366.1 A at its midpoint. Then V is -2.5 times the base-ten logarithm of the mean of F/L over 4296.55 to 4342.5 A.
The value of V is -0.07 mag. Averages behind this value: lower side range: 1.21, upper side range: 1.31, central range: 1.35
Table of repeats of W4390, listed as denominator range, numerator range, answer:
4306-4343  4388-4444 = 0.90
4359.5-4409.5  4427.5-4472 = 0.95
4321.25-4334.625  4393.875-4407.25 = 0.97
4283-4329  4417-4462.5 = 0.93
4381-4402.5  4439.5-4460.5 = 0.96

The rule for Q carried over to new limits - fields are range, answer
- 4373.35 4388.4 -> 1.41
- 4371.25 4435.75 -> 1.48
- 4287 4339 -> 1.66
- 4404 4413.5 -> 1.45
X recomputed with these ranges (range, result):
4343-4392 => 1.27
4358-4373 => 1.35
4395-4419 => 1.26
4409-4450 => 1.21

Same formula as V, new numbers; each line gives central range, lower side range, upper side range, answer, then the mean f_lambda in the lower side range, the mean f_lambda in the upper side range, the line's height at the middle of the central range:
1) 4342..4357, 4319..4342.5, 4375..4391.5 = 0.07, 1.39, 1.22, 1.33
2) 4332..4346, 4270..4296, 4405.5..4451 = -0.11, 1.2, 1.22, 1.21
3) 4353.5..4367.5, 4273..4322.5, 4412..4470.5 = -0.08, 1.28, 1.22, 1.25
